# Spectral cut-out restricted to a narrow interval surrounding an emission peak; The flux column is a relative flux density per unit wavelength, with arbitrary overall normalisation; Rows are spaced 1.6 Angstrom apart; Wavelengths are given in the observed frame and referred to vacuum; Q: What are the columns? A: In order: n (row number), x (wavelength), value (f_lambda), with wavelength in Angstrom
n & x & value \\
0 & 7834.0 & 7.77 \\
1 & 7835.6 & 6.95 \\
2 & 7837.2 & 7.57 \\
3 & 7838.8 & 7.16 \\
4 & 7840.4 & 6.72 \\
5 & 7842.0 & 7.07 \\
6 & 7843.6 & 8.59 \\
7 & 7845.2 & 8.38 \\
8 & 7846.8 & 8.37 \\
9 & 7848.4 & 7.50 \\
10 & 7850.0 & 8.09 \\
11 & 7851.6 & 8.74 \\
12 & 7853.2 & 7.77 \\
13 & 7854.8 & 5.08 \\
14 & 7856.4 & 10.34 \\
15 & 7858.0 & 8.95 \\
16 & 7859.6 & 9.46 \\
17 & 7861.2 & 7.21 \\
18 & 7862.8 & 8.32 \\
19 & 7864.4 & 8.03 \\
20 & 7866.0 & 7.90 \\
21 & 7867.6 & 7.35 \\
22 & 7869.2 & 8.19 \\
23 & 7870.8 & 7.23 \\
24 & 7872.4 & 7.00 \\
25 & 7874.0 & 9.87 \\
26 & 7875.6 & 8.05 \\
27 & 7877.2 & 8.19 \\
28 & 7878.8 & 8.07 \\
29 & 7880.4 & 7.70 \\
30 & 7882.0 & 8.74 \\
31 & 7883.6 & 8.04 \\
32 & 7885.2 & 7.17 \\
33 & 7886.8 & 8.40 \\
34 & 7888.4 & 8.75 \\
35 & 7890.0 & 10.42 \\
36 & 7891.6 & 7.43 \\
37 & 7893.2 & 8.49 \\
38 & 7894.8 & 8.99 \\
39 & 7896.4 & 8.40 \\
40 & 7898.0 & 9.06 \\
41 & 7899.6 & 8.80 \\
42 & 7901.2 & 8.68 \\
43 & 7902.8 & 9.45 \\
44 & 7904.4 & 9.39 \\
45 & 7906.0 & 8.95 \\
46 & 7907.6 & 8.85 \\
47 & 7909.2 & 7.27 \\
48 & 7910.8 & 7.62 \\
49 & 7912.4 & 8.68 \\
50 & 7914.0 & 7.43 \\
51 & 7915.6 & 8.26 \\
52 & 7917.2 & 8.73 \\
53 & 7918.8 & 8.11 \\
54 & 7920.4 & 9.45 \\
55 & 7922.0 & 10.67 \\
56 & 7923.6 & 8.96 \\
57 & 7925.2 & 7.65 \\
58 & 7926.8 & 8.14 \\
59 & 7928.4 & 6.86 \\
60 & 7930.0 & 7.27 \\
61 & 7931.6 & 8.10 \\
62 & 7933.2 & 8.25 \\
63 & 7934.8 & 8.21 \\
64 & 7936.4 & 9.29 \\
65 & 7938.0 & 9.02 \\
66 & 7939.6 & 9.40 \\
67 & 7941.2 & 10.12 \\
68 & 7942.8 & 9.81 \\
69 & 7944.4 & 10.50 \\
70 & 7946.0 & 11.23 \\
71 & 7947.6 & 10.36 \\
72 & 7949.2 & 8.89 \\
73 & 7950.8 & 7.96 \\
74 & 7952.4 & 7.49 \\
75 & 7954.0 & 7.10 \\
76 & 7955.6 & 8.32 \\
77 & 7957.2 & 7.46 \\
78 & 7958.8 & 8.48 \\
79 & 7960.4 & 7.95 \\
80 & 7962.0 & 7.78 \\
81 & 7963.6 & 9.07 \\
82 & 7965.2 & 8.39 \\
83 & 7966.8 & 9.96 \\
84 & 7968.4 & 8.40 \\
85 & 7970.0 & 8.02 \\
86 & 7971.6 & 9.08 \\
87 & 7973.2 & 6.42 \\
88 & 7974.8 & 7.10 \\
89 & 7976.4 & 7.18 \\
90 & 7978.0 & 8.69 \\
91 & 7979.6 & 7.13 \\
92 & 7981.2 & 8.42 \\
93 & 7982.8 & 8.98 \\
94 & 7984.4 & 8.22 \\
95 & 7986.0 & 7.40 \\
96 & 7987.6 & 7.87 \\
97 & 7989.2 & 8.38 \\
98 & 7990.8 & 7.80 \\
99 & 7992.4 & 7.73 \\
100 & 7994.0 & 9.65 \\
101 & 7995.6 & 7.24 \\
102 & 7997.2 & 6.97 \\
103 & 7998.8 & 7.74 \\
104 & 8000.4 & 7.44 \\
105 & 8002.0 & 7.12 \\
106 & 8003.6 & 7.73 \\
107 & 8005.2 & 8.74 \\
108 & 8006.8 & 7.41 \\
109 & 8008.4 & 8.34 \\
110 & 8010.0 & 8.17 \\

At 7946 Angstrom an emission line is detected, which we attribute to [N II] 6583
